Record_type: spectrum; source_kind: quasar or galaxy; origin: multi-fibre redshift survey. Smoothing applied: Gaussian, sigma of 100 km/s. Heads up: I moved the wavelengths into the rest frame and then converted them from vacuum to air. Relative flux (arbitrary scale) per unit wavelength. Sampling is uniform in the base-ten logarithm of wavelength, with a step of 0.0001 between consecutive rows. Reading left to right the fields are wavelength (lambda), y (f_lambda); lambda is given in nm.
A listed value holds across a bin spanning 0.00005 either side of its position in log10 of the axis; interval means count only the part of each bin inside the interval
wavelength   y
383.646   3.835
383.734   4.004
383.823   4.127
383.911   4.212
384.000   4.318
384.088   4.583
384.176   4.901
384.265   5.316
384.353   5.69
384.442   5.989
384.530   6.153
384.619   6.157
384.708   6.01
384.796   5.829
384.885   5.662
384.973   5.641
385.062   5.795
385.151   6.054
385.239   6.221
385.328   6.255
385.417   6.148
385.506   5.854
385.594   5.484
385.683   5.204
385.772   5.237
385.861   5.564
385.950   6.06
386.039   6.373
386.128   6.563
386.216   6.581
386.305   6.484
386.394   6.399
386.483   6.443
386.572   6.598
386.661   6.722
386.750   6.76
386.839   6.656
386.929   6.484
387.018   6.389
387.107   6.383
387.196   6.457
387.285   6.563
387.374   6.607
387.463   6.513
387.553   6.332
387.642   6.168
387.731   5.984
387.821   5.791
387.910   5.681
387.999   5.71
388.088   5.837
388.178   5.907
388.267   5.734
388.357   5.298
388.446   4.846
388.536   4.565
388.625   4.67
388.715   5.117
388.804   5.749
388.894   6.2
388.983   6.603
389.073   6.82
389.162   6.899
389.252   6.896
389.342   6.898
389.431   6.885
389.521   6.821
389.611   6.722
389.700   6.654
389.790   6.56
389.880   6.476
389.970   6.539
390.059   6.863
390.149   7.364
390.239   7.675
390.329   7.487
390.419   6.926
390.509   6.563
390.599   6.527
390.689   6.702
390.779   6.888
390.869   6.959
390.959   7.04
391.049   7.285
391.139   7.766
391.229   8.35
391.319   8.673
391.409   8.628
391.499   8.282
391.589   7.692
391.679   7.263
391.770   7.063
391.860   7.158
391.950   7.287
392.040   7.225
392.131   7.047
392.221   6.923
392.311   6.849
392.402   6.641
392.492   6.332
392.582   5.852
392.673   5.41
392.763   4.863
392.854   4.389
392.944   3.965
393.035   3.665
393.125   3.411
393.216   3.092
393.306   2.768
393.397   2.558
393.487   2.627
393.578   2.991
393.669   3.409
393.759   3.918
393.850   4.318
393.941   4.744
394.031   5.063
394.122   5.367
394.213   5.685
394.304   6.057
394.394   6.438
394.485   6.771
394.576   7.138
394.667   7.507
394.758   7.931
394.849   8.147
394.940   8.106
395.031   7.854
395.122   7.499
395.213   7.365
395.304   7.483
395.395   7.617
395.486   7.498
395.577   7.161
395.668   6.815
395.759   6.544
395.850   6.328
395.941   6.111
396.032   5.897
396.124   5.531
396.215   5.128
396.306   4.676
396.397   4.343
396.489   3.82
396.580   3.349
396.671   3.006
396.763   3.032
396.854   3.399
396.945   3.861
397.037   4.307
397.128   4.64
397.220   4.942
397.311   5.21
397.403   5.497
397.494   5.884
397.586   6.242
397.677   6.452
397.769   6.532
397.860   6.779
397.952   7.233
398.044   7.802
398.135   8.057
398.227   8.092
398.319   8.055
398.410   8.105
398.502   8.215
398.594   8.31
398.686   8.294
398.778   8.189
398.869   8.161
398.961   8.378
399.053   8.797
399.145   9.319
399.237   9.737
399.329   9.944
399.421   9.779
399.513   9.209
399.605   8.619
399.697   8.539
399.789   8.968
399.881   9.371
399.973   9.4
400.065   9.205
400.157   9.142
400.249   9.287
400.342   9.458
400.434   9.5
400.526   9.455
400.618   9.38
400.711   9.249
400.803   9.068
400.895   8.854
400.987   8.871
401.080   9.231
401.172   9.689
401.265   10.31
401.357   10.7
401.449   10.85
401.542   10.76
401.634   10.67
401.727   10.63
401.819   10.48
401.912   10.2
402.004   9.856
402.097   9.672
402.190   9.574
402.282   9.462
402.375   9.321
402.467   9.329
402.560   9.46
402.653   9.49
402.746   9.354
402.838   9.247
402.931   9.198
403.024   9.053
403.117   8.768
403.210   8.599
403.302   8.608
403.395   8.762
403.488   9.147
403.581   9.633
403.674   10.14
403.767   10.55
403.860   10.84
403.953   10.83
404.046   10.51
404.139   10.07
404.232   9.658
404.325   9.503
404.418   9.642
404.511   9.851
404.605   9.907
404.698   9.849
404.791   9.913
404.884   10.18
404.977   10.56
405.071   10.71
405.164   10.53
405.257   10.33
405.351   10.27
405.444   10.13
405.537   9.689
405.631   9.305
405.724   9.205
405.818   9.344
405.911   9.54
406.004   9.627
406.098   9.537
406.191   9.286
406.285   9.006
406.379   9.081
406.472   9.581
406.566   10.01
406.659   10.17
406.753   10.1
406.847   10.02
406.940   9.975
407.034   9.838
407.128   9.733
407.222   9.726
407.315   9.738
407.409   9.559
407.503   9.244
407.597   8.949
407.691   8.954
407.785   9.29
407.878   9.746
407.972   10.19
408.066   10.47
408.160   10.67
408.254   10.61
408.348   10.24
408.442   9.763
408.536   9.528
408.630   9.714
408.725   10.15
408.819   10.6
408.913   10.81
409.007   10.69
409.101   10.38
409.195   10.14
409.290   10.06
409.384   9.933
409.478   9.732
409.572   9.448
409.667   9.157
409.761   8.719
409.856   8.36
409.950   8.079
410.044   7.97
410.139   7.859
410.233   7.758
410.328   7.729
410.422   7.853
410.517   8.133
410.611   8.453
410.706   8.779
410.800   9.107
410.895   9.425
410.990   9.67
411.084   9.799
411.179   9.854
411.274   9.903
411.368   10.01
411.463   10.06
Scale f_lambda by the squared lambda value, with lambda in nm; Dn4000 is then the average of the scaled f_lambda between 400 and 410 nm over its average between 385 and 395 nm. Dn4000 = 1.7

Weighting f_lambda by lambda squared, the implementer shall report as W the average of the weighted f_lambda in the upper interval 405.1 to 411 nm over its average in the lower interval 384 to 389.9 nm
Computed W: 1.75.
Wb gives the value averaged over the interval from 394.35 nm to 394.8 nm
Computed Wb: 7.14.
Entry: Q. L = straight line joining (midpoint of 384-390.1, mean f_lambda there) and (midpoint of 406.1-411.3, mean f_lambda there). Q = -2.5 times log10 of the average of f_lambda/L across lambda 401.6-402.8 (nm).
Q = -0.16 mag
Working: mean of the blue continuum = 6.08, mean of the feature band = 9.79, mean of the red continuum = 9.48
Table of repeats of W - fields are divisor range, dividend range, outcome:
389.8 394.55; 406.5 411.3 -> 1.71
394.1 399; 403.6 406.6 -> 1.61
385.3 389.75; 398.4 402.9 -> 1.63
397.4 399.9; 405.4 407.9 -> 1.22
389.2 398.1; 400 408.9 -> 1.69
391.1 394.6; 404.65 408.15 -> 1.83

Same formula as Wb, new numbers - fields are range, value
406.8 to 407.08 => 9.95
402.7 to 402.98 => 9.27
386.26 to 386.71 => 6.53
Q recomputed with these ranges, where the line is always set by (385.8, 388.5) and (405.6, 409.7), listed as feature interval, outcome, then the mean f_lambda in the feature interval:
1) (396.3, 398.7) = 0.346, 5.85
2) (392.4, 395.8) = 0.300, 5.65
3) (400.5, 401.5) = -0.117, 9.61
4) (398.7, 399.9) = -0.081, 8.98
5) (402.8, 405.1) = -0.068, 9.74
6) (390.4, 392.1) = -0.073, 7.39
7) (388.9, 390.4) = -0.039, 6.87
